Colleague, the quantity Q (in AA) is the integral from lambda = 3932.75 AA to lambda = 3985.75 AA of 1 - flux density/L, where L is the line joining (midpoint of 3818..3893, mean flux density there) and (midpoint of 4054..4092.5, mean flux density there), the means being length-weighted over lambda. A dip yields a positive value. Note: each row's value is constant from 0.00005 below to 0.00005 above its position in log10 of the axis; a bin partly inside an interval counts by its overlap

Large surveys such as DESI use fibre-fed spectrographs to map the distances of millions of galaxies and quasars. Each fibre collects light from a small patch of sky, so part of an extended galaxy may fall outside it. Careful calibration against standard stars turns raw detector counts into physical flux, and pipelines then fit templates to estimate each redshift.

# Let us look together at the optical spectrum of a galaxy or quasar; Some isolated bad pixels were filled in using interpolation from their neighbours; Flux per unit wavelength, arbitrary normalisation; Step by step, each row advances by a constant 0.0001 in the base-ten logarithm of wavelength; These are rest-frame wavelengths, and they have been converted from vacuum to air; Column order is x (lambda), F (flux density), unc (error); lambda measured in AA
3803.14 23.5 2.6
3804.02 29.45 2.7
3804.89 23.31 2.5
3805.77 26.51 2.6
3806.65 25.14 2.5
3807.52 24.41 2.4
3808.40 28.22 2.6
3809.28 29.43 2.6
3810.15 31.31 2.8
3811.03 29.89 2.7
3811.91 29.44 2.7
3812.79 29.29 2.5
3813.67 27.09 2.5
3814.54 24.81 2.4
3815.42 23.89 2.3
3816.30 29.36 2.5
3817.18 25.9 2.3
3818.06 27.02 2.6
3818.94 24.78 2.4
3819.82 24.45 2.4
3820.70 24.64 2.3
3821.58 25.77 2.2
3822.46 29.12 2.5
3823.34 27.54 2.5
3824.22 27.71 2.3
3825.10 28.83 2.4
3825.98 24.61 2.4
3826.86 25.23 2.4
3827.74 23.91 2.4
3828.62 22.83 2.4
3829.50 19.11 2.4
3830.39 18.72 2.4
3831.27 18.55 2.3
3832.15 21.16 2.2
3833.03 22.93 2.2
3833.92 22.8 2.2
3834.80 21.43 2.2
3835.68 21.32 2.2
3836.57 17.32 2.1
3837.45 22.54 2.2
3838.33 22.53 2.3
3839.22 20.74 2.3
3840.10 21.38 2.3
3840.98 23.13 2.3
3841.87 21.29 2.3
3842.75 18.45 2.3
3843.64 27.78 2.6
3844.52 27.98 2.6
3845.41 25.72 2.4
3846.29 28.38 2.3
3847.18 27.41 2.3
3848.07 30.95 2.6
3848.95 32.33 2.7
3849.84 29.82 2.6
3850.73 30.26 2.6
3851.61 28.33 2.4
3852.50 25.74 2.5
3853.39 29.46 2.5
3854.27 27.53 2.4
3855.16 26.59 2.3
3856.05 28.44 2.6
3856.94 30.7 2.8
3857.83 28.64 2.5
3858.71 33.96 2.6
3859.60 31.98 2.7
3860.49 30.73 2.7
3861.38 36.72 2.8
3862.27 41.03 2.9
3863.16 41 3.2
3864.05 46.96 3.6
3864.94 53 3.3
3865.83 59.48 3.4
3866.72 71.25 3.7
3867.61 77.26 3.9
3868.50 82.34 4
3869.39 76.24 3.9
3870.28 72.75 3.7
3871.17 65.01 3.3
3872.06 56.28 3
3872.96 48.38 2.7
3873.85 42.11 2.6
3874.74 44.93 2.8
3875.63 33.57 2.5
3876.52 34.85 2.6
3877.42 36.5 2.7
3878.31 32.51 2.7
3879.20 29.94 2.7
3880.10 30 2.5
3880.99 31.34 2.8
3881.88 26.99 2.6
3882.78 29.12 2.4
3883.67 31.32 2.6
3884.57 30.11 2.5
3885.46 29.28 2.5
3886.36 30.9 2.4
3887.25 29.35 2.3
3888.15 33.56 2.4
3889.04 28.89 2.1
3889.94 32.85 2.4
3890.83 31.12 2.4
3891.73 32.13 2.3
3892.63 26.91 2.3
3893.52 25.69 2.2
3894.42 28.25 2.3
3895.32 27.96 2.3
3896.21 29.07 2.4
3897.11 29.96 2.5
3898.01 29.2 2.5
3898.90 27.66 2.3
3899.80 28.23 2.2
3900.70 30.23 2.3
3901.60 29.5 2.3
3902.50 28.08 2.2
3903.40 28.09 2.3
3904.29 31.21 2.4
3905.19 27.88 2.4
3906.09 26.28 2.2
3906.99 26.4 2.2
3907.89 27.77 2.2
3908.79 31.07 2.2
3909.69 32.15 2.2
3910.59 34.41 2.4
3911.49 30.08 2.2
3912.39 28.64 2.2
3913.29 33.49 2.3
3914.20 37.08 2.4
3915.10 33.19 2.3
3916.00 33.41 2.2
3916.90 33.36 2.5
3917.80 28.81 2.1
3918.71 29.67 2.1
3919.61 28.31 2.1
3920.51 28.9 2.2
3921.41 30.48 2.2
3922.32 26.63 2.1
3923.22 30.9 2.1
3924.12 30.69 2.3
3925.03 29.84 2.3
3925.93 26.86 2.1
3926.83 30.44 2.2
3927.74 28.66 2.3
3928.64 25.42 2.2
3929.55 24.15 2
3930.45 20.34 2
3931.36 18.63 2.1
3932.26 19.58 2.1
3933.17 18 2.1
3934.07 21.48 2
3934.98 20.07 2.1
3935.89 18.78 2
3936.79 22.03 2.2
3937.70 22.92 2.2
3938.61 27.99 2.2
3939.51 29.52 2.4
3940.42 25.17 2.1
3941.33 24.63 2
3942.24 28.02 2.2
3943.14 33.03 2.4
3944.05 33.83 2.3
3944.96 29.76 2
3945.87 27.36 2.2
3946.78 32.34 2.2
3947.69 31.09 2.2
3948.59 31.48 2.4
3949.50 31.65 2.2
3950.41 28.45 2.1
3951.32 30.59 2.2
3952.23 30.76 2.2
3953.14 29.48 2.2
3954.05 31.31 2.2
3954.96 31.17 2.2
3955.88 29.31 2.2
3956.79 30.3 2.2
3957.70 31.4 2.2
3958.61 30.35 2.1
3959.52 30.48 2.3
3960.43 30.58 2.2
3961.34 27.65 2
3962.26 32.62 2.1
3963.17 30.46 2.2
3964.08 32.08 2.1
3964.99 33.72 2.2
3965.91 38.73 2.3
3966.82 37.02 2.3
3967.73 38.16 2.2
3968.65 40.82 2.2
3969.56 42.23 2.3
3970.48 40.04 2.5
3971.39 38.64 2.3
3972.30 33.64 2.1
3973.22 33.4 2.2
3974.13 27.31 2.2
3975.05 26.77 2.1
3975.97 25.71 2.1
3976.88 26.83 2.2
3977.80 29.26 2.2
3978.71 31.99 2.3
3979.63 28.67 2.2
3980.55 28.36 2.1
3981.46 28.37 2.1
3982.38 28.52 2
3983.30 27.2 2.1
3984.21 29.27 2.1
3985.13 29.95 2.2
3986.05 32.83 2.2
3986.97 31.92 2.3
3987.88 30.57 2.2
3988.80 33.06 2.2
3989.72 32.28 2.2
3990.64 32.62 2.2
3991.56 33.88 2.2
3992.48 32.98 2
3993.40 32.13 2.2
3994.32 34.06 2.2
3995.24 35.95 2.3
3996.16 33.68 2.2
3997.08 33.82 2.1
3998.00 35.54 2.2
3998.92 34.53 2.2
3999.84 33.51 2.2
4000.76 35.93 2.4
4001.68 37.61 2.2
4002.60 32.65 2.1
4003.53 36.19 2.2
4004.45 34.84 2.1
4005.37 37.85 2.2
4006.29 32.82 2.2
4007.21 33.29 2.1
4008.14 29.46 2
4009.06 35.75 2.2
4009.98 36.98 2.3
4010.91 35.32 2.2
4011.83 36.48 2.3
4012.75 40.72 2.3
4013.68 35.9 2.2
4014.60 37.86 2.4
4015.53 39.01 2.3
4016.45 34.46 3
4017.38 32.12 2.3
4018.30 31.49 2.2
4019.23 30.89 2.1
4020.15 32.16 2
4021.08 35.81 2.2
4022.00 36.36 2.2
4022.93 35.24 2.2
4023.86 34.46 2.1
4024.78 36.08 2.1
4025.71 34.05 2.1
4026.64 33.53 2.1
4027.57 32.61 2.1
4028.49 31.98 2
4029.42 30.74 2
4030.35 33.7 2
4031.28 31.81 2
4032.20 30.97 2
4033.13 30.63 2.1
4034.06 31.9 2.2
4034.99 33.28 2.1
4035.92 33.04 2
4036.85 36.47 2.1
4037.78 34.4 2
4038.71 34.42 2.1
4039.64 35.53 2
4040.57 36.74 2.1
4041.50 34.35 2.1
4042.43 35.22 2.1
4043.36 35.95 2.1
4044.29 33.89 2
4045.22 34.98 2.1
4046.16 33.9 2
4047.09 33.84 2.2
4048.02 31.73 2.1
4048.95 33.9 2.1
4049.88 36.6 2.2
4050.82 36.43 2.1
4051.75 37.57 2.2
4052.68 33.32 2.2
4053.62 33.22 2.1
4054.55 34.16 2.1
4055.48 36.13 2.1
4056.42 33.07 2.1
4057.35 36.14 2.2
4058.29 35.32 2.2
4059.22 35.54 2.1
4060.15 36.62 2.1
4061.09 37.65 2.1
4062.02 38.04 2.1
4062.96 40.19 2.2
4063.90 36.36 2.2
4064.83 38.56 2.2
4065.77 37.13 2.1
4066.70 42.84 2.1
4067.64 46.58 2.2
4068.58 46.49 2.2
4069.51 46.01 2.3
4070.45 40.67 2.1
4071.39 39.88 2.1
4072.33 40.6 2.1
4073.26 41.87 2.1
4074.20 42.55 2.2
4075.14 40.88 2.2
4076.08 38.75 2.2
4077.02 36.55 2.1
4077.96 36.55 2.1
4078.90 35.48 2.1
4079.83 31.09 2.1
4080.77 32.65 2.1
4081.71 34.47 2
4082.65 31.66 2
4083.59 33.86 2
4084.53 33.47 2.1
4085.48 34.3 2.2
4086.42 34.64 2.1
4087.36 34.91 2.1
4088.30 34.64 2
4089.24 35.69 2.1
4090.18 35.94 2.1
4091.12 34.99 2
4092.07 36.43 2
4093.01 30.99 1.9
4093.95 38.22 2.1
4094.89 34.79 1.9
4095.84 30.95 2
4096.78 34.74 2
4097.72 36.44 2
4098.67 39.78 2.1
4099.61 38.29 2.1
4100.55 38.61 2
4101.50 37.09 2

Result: 7.5 AA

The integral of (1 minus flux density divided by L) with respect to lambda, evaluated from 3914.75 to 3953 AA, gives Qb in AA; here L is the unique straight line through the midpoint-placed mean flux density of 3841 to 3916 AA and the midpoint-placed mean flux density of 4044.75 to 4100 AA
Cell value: 8.4 AA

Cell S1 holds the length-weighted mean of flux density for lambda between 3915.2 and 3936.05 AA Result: 26.4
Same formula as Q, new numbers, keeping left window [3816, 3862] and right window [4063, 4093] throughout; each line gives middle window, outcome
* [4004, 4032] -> 0.16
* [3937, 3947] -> 0.84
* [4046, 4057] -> 0.53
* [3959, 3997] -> 0.41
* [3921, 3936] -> 2.66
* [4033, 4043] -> 0.36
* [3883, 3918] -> -1.44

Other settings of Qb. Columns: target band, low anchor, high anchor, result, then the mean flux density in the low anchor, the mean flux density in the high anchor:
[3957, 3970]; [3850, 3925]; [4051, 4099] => 0.7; 35.2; 36.8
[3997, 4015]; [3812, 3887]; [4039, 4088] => 0.1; 32.6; 36.7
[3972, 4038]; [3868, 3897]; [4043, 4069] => 7.2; 38.1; 36.6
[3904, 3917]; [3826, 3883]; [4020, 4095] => 1.3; 34.2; 35.8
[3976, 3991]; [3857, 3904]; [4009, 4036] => 2.3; 38.4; 34.2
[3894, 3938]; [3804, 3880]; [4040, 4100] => 7.6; 32.3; 36.5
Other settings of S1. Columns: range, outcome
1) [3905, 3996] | 30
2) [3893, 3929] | 29.6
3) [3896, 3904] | 28.9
